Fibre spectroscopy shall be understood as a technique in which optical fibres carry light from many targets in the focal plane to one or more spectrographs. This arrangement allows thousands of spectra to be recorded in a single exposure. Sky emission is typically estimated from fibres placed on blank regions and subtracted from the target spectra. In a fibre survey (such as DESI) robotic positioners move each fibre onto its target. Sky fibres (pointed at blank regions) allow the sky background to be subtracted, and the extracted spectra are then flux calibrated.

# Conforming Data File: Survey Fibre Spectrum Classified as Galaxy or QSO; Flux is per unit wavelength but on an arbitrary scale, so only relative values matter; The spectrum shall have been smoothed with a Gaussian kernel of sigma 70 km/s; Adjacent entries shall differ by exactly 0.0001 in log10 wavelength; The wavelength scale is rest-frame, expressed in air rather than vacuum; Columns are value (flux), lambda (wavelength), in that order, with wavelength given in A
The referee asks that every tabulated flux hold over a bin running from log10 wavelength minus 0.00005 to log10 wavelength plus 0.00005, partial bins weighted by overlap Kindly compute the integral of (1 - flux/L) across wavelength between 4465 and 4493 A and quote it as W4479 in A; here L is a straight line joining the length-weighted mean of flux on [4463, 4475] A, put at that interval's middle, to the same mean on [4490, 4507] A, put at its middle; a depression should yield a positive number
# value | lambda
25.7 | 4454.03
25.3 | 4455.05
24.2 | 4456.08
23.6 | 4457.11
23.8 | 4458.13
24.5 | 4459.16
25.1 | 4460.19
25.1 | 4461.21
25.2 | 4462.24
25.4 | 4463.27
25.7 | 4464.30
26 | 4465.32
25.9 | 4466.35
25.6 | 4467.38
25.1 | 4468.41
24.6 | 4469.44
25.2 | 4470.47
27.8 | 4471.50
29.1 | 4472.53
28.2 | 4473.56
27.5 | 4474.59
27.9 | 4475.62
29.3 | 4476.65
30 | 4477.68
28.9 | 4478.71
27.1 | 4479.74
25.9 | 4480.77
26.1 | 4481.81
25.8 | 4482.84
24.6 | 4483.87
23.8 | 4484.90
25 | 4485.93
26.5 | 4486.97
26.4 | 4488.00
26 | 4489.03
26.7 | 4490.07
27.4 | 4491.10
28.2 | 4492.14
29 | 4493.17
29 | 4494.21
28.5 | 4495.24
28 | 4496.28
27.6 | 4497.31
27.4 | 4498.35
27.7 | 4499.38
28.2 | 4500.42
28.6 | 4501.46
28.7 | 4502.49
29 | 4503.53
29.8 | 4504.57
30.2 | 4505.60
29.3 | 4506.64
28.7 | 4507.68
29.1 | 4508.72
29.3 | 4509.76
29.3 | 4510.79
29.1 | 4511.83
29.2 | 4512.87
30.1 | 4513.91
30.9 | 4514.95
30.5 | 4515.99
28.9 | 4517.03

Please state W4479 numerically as 0.3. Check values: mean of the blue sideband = 26.3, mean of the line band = 26.7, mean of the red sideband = 28.5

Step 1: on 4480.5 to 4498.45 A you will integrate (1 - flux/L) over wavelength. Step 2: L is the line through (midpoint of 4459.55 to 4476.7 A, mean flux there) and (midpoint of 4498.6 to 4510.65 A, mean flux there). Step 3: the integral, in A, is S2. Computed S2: 0.7 A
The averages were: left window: 26.3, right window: 29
